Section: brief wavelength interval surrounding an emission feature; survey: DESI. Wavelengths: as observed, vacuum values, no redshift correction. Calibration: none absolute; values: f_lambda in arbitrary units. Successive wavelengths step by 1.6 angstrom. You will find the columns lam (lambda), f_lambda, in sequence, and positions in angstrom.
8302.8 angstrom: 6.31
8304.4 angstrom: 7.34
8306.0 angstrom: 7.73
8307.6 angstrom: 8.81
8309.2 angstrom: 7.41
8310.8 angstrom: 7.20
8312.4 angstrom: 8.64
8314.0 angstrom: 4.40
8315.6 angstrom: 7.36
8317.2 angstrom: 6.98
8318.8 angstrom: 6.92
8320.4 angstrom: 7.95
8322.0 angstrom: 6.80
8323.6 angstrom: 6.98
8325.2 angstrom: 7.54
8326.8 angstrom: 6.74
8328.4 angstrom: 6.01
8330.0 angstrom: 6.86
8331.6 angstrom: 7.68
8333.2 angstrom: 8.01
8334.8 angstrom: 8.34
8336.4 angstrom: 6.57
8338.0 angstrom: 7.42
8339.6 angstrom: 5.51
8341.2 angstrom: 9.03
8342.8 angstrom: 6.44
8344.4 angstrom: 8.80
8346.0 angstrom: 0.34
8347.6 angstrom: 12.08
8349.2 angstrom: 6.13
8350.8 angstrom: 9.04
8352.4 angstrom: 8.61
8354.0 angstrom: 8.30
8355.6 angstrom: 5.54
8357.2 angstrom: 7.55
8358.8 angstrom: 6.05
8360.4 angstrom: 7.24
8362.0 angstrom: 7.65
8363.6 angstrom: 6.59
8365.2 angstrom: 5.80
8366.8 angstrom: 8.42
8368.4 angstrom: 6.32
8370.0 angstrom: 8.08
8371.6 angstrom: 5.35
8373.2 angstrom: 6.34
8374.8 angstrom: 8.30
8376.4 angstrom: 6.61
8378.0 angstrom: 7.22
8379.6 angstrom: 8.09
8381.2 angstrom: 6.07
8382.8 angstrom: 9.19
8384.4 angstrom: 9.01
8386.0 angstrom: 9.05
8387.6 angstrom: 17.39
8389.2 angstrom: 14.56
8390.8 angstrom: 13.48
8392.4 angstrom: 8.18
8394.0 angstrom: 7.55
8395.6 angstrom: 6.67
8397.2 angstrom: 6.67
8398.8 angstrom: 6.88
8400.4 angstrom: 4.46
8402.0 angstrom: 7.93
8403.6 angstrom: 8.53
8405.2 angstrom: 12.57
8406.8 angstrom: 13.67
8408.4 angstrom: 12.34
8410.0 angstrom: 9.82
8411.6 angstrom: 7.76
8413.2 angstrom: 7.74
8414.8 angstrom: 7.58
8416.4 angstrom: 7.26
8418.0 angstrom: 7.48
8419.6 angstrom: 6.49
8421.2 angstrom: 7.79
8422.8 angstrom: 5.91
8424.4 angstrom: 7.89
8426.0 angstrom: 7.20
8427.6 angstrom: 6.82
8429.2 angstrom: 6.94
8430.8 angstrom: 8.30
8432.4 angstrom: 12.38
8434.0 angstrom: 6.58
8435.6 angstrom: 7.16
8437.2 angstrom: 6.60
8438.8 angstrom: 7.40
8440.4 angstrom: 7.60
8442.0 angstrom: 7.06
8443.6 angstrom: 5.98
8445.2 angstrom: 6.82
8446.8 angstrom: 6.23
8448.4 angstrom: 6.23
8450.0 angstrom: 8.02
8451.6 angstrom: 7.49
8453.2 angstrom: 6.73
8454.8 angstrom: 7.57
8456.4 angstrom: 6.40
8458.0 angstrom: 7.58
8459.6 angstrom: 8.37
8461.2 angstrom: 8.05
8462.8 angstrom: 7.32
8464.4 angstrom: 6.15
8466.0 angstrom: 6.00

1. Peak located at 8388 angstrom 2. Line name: [S II]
